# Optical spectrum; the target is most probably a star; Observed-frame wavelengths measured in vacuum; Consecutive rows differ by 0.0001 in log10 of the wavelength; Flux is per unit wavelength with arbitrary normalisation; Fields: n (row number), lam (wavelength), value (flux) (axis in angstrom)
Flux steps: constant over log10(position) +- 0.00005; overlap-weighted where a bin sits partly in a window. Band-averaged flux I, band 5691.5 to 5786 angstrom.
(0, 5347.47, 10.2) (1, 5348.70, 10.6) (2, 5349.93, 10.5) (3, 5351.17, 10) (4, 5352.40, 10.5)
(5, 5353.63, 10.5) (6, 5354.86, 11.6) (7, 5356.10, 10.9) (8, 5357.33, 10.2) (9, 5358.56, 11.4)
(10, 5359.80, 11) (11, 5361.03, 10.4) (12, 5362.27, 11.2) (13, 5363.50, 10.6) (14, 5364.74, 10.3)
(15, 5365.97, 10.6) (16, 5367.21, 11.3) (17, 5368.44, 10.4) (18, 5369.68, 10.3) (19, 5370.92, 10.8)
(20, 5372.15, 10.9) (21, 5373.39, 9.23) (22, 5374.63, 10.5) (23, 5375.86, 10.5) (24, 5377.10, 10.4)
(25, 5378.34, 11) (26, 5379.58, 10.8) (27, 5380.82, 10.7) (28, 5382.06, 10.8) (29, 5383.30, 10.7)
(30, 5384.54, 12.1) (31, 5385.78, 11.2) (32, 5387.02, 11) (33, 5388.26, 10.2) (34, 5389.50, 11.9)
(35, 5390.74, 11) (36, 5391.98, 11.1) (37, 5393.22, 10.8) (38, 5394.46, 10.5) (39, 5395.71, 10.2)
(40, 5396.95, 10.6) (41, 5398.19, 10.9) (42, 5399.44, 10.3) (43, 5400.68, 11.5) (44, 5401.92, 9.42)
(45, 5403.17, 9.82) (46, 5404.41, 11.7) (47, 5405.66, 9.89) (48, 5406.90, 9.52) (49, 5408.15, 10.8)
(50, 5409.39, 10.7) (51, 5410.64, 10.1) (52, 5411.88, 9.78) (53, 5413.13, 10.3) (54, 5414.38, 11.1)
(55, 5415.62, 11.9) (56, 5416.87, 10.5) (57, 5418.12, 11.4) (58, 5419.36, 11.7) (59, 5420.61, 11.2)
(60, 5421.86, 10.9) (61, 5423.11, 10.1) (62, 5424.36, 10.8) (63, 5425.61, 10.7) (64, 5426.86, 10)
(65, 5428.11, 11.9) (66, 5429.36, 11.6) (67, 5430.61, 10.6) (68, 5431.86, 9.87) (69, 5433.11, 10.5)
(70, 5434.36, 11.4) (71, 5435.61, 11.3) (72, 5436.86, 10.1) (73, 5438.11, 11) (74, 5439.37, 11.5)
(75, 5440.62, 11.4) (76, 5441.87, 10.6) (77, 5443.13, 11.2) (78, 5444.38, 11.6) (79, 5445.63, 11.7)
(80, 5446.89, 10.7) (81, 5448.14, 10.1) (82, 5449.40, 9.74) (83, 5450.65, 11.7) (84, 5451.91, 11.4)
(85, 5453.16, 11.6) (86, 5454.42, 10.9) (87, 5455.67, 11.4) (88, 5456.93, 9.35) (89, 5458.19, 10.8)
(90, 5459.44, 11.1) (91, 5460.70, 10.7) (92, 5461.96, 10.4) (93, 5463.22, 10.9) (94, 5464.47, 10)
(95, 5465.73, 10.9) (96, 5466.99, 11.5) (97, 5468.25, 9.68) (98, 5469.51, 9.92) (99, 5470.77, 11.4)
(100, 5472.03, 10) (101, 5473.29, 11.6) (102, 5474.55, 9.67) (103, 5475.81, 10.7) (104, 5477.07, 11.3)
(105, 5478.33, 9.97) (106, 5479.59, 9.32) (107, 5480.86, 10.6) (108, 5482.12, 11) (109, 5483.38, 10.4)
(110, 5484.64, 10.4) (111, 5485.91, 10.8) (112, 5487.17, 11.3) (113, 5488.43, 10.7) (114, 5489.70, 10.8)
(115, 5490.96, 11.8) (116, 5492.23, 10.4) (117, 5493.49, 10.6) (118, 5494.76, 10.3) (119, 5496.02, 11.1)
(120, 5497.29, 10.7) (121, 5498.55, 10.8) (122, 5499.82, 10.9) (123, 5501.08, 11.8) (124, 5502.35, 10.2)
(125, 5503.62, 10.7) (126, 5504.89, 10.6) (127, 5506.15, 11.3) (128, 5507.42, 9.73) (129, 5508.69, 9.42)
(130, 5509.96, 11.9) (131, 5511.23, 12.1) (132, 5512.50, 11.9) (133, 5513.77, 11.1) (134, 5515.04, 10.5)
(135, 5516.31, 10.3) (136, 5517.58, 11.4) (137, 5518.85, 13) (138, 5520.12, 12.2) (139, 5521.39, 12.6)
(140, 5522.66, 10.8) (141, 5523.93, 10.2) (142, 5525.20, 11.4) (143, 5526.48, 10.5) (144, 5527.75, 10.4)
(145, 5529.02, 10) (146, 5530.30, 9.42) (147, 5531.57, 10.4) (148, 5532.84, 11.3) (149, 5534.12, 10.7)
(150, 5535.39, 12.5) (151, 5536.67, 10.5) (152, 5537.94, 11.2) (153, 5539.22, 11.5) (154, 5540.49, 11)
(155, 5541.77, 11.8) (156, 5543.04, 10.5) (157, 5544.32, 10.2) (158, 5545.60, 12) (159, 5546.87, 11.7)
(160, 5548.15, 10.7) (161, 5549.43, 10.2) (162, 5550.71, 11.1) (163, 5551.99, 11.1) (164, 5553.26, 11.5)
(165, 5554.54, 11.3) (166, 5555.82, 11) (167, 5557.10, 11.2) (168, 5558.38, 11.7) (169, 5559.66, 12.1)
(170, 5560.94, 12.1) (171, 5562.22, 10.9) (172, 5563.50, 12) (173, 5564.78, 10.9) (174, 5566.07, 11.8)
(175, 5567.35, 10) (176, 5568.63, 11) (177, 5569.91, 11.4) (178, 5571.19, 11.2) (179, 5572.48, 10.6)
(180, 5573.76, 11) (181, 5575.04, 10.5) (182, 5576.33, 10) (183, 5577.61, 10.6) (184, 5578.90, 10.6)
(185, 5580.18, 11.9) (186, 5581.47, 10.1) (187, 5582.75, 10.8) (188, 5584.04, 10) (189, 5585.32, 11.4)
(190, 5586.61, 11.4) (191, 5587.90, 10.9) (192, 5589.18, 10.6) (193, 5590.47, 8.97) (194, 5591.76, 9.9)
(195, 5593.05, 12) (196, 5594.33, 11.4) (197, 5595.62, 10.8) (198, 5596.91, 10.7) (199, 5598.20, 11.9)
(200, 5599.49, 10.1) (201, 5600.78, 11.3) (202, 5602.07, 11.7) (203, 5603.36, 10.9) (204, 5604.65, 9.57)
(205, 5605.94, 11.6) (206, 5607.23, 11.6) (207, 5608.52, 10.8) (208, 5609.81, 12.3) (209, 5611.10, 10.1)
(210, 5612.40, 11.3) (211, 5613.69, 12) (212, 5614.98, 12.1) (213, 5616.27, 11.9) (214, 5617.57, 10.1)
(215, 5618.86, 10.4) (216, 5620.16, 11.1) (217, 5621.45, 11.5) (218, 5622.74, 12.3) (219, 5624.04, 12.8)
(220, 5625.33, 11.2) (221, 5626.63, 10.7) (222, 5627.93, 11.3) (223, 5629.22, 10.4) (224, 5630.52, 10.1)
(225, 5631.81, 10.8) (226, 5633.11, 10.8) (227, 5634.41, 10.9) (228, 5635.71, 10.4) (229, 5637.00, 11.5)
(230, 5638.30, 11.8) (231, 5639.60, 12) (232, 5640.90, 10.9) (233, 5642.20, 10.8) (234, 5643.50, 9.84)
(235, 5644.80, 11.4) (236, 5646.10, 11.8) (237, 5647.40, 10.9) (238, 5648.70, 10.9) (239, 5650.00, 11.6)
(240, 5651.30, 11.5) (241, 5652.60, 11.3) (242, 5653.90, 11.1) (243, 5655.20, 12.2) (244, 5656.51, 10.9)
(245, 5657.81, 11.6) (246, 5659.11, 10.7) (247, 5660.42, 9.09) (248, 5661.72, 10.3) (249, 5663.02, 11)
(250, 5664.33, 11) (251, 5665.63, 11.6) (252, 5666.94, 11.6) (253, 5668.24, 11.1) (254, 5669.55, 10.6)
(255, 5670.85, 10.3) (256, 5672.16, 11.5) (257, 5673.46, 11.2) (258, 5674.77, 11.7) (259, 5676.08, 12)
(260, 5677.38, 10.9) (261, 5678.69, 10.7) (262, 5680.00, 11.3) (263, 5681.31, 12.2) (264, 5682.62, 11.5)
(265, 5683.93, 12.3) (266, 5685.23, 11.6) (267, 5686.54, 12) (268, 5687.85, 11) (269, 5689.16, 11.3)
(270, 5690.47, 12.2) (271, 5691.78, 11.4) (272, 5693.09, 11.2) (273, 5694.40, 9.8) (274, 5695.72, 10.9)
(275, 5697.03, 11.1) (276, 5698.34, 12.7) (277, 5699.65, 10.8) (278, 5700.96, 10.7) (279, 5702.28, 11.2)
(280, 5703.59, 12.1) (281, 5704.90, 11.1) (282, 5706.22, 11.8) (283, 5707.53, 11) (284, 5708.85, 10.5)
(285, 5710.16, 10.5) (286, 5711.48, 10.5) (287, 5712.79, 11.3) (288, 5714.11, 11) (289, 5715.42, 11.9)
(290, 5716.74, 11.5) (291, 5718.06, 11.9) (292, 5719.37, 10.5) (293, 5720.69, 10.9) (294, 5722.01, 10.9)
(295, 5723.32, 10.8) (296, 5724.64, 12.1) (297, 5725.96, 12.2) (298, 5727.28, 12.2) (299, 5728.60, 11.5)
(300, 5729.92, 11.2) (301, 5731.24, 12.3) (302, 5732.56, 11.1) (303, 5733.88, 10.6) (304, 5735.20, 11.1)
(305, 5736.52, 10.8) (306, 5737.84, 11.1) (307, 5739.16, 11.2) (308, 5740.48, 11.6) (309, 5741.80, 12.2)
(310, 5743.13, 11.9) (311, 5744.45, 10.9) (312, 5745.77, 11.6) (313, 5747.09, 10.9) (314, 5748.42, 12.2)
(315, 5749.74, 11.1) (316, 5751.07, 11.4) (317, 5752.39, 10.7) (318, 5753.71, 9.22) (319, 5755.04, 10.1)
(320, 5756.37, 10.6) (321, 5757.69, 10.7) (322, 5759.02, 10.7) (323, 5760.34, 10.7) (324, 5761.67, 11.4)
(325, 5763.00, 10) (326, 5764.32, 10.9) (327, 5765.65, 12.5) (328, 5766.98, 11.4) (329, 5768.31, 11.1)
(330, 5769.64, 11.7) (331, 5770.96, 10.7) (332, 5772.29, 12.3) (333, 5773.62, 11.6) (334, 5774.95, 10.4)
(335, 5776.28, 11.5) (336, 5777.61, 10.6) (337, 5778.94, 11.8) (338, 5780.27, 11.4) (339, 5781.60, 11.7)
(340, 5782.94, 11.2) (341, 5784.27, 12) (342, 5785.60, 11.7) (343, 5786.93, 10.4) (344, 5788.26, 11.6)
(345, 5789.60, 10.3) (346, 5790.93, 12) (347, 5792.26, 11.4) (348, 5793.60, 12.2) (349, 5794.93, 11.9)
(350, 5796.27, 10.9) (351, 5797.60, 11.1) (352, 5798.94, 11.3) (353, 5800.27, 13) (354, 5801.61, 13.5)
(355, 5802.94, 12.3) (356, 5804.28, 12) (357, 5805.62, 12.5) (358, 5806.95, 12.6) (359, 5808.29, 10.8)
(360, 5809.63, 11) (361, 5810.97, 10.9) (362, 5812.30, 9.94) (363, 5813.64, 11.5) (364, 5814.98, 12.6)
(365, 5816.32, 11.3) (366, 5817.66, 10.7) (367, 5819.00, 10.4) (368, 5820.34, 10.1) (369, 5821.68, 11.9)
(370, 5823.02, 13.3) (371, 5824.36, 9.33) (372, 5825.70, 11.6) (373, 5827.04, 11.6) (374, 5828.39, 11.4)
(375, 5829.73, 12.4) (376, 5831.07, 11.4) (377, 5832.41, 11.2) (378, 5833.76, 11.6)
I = 11.2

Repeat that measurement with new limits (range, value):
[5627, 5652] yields 11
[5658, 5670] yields 10.8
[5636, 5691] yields 11.2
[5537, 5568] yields 11.2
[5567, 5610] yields 10.9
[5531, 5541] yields 11.1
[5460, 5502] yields 10.7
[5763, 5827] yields 11.5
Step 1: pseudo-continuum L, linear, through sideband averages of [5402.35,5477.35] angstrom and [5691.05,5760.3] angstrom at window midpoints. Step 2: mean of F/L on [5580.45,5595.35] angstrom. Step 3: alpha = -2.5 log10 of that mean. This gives 0.03 mag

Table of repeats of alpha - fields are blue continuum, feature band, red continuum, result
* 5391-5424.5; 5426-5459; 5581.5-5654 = -0.02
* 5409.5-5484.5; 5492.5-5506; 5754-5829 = 0.01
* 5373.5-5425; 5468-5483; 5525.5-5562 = 0.05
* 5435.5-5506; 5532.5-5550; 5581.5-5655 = -0.02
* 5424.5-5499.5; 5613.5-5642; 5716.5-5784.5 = -0.02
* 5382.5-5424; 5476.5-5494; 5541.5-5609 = 0.02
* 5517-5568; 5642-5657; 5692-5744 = 0.00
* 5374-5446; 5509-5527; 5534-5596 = -0.04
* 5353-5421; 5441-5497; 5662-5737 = 0.01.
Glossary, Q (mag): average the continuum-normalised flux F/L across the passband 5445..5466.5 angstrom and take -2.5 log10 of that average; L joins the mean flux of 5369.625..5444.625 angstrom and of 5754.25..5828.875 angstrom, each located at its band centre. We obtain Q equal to 0.00 mag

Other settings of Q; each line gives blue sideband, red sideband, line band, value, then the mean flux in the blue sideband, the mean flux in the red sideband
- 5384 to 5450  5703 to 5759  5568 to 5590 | 0.020 mag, 10.8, 11.2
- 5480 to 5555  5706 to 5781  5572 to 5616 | 0.011 mag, 11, 11.2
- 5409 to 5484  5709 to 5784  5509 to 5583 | -0.018 mag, 10.8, 11.2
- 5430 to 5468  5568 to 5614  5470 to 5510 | 0.020 mag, 10.9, 10.9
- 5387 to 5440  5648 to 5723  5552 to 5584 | -0.006 mag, 10.7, 11.2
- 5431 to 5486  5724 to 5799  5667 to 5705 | -0.019 mag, 10.7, 11.3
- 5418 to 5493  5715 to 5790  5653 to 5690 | -0.011 mag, 10.8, 11.2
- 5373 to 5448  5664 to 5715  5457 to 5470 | 0.034 mag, 10.8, 11.3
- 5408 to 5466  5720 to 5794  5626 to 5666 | 0.011 mag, 10.9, 11.3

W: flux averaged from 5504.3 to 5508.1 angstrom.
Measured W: 10.5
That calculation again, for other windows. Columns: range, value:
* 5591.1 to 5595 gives 11.1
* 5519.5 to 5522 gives 12.4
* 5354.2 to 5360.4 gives 11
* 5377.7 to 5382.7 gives 10.8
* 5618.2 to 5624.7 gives 11.6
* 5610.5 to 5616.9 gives 11.5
